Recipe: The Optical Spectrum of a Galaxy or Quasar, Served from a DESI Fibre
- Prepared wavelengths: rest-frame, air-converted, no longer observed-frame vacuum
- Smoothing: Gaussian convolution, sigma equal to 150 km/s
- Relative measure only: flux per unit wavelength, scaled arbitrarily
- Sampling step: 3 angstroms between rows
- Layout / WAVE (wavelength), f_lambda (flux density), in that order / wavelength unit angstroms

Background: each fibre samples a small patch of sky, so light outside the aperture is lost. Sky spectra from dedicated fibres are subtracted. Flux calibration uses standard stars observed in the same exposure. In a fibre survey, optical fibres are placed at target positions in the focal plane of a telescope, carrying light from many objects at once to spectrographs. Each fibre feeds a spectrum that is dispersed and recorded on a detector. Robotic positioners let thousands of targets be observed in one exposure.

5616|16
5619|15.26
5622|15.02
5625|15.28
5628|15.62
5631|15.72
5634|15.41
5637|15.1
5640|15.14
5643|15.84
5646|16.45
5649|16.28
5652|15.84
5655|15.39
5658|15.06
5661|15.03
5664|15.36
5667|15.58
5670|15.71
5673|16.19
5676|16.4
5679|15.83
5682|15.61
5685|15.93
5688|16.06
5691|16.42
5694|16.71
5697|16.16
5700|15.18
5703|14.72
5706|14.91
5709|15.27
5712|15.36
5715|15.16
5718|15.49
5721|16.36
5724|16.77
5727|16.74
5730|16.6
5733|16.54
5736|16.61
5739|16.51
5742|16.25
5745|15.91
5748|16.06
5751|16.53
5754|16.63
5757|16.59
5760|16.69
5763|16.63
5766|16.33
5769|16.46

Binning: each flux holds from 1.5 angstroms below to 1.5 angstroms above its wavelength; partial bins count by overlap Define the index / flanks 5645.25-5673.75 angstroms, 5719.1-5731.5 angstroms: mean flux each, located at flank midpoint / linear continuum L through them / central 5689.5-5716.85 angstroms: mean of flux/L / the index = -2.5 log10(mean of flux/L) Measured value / 0.05 mag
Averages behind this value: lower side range 15.7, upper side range 16.6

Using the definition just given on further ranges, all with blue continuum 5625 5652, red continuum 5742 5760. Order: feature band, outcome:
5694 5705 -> 0.04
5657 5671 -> 0.03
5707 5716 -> 0.06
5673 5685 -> 0.00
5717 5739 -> -0.02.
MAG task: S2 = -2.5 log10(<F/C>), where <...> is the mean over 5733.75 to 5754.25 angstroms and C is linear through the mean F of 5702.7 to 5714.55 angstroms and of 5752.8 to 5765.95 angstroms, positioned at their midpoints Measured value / -0.01 mag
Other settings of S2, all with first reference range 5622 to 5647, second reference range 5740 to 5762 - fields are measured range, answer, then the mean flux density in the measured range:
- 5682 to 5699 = -0.02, 16.2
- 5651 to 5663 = 0.03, 15.3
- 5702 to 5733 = 0.02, 15.8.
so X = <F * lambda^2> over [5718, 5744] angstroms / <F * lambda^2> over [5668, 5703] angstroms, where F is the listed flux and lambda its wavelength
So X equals 1.0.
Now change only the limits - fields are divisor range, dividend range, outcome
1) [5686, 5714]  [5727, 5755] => 1.07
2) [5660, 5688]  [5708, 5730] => 1.03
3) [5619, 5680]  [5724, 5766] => 1.09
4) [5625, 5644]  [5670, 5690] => 1.05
